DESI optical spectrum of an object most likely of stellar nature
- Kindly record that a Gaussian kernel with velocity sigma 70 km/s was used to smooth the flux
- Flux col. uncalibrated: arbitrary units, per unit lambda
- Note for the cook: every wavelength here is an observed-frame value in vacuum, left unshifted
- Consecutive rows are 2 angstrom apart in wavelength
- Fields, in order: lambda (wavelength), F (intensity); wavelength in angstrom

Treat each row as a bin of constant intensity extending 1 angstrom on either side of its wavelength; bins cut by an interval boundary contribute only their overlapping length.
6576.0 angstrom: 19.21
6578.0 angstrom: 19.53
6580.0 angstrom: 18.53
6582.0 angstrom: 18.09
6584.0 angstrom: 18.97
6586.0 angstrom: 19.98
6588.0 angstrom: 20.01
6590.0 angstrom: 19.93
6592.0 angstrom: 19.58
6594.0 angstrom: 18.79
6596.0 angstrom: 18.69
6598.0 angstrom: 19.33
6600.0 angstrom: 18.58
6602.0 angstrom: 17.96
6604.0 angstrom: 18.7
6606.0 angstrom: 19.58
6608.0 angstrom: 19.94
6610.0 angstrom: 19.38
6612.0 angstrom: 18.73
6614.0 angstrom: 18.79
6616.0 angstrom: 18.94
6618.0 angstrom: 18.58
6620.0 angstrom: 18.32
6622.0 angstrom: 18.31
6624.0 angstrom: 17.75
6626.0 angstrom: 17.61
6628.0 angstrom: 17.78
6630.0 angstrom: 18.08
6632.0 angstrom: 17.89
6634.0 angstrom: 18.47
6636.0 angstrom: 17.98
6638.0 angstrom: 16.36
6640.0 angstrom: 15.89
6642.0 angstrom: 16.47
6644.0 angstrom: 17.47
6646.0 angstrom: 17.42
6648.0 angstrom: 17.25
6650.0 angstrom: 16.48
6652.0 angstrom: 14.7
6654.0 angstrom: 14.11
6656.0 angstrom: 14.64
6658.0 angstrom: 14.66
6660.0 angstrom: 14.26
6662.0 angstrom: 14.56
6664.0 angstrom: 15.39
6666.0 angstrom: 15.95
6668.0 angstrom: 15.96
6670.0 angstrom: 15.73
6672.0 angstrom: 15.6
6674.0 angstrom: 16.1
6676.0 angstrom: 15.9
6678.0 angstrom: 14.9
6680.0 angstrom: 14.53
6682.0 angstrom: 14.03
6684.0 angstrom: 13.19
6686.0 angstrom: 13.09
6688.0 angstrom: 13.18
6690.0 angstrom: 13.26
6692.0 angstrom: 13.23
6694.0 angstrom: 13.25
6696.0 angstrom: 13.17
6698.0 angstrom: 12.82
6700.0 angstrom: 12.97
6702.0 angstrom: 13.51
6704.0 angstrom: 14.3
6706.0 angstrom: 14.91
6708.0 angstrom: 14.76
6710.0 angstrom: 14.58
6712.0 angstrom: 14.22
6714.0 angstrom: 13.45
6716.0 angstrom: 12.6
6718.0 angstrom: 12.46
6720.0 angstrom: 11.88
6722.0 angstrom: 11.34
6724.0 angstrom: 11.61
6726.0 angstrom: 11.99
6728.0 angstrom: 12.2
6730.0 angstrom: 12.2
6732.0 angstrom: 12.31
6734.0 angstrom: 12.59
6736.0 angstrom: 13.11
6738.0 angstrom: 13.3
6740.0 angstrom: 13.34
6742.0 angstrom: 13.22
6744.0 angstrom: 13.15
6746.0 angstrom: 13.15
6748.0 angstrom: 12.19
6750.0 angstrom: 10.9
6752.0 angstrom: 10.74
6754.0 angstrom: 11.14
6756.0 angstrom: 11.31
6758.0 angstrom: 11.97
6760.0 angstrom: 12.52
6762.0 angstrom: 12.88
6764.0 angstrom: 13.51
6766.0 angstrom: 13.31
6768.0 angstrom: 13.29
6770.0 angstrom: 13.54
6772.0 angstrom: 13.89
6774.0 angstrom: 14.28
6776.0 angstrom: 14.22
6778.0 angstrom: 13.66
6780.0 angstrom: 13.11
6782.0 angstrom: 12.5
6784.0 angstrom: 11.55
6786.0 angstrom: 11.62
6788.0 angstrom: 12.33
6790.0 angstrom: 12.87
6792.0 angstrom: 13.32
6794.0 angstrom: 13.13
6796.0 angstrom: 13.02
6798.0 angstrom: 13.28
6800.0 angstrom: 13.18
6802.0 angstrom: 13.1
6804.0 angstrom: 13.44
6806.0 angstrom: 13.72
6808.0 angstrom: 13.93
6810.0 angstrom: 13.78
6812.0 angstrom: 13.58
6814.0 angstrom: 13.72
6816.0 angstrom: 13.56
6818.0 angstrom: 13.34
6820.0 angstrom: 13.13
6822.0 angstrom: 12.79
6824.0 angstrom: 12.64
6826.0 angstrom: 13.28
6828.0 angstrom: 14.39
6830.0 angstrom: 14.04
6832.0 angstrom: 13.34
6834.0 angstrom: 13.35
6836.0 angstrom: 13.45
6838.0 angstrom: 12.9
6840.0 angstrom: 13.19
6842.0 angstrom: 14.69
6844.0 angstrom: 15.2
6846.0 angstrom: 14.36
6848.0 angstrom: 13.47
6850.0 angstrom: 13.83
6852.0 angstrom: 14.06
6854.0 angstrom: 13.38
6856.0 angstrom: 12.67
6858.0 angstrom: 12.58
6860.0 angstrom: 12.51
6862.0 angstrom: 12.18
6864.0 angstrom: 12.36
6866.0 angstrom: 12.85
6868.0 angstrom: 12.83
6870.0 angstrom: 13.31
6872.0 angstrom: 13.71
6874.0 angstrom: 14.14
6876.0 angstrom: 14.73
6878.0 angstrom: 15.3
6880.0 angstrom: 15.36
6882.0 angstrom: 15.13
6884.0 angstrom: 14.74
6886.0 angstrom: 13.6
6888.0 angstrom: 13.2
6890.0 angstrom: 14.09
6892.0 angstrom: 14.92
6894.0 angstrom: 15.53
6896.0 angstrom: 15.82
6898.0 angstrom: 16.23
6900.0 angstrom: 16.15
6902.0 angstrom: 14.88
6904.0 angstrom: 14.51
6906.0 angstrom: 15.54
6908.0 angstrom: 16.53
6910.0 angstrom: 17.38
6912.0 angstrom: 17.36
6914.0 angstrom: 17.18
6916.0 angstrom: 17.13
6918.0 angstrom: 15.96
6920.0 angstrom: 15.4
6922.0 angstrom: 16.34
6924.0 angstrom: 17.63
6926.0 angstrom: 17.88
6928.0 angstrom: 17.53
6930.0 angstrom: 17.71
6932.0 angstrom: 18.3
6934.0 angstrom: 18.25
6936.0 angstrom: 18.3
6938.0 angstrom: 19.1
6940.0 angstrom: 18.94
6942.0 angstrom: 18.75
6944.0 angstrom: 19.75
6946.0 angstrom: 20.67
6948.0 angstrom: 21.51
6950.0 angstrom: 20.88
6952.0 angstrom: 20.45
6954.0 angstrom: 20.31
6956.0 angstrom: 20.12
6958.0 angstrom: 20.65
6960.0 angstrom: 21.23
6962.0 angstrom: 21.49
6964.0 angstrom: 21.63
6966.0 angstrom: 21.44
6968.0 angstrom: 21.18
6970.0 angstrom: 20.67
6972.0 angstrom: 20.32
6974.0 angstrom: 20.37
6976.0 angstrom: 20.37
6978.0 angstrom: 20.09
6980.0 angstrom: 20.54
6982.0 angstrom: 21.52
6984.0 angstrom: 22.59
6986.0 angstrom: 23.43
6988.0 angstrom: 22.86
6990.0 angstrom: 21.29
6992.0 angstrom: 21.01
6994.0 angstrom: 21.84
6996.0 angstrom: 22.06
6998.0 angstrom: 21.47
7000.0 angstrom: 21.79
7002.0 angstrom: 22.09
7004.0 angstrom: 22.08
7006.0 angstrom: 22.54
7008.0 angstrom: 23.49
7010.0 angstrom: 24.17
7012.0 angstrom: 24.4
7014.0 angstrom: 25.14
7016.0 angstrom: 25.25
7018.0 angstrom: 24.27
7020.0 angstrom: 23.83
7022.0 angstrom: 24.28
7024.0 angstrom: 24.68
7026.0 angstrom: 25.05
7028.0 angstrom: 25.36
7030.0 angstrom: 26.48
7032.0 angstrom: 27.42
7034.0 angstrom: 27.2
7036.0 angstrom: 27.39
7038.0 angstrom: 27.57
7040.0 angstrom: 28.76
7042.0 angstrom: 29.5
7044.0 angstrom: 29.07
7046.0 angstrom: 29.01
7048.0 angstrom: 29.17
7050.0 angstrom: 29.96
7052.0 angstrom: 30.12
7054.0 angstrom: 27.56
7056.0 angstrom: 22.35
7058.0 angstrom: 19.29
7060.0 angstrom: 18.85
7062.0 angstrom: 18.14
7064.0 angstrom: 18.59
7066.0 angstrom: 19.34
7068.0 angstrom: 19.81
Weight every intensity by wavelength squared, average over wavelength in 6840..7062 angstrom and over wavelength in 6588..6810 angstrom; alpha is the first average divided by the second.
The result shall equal 1.4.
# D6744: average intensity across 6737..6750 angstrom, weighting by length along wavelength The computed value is 12.9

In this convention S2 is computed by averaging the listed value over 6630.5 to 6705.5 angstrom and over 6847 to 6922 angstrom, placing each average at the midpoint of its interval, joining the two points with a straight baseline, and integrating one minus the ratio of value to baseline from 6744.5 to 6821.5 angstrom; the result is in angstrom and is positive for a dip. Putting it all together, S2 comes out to 9.9 angstrom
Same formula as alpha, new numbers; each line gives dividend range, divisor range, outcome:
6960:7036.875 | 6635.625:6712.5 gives 1.70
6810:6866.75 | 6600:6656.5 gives 0.81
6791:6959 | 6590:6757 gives 1.07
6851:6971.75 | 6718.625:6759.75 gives 1.45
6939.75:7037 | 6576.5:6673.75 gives 1.42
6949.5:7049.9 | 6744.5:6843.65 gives 1.91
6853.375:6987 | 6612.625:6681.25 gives 1.14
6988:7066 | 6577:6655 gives 1.52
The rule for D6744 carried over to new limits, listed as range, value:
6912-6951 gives 18.3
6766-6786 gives 13.3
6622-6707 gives 15.4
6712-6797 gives 12.7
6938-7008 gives 21.1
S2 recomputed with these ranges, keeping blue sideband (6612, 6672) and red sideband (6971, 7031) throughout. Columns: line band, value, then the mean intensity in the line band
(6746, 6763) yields 6.3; 11.8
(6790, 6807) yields 5.4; 13.2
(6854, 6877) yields 8.3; 13.1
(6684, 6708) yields 5.7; 13.5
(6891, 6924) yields 8.0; 16.1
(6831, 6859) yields 9.1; 13.6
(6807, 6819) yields 3.7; 13.7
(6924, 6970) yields 4.5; 19.8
